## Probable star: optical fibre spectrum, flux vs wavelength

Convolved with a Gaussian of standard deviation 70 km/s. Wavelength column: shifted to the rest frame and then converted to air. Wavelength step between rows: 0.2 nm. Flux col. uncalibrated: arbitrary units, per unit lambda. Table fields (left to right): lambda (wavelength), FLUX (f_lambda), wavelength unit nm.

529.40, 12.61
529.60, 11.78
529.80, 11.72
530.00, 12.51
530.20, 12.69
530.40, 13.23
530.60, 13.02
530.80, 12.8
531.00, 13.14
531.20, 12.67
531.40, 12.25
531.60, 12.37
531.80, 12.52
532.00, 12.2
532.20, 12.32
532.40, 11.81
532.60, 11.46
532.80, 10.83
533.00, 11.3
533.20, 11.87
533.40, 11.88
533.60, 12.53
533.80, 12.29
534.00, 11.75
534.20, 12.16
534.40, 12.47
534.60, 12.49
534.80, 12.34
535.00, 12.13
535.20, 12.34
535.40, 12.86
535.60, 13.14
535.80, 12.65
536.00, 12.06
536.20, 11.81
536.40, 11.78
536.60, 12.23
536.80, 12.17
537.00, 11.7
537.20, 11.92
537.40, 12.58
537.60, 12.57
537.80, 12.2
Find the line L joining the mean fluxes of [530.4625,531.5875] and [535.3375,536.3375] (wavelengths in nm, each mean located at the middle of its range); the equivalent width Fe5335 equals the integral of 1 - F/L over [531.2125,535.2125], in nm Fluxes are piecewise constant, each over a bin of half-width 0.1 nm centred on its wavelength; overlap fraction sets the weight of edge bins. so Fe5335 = 0.17 nm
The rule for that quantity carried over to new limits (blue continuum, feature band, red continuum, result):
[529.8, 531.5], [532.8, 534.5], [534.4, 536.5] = 0.07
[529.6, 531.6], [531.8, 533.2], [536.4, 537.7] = 0.08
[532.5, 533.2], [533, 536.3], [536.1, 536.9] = -0.18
